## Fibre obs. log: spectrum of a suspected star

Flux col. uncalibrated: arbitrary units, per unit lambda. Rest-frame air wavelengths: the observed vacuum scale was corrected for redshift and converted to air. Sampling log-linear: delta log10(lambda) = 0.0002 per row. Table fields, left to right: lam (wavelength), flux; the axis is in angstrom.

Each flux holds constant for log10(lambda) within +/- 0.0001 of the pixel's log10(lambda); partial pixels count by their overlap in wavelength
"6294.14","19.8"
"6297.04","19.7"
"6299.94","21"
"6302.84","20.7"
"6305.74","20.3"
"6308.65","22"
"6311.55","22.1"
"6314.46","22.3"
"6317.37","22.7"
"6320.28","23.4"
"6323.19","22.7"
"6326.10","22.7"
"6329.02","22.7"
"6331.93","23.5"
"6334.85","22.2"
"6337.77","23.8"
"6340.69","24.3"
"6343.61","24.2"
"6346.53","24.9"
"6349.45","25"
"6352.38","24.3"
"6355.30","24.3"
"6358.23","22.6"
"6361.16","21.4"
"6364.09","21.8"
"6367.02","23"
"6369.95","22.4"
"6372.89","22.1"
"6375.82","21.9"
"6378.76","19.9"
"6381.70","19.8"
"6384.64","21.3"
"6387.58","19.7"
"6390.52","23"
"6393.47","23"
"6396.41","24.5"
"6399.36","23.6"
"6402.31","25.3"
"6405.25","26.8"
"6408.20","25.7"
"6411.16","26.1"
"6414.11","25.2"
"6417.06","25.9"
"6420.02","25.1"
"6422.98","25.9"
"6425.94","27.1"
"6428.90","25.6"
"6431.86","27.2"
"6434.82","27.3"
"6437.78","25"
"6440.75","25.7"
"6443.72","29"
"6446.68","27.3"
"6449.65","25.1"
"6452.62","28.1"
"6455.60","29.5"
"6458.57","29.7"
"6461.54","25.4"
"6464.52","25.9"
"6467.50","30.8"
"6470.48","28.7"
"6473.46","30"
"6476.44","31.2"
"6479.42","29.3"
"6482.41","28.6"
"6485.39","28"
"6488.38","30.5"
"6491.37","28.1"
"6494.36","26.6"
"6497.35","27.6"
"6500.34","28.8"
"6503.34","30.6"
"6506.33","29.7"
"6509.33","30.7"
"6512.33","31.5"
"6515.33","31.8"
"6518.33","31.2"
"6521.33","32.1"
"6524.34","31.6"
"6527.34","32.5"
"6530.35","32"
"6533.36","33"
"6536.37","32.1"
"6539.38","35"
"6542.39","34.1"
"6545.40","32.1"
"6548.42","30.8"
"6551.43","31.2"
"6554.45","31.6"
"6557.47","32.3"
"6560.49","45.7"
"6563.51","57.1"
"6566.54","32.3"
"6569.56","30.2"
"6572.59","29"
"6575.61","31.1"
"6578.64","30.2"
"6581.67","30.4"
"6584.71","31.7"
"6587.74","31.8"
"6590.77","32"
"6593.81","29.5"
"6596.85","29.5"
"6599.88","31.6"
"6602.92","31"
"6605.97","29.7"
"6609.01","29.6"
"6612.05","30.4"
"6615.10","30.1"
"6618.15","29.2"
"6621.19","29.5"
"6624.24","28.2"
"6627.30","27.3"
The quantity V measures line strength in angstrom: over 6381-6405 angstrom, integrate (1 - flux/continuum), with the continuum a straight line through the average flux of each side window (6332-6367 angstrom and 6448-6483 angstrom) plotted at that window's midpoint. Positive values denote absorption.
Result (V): 2.4 angstrom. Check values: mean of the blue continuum 23.5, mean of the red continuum 28.5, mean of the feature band 22.8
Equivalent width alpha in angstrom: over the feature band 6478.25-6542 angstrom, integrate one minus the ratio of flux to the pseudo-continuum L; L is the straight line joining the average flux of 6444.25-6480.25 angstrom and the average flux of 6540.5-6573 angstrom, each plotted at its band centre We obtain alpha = 2.7 angstrom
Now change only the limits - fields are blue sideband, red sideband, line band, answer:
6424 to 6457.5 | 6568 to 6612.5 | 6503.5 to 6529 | -2.3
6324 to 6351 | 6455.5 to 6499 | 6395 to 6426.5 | 0.9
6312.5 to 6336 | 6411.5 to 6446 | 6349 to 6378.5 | 1.7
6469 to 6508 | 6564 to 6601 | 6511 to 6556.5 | -2.9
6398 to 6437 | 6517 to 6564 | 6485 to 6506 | 1.7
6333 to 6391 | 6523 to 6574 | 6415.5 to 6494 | 2.0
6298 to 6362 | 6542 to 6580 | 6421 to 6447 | 1.4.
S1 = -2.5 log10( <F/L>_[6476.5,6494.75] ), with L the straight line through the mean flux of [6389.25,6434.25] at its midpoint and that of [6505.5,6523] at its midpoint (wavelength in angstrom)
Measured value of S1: 0.03 mag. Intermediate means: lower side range 25.4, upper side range 31.2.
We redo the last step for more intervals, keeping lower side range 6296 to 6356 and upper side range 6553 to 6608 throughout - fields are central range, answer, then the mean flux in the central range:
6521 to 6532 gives -0.04 mag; 32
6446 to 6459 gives 0.00 mag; 27.8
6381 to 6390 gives 0.22 mag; 20.6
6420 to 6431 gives 0.03 mag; 26.1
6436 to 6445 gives 0.04 mag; 26.5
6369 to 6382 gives 0.17 mag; 21.3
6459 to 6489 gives 0.00 mag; 28.8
